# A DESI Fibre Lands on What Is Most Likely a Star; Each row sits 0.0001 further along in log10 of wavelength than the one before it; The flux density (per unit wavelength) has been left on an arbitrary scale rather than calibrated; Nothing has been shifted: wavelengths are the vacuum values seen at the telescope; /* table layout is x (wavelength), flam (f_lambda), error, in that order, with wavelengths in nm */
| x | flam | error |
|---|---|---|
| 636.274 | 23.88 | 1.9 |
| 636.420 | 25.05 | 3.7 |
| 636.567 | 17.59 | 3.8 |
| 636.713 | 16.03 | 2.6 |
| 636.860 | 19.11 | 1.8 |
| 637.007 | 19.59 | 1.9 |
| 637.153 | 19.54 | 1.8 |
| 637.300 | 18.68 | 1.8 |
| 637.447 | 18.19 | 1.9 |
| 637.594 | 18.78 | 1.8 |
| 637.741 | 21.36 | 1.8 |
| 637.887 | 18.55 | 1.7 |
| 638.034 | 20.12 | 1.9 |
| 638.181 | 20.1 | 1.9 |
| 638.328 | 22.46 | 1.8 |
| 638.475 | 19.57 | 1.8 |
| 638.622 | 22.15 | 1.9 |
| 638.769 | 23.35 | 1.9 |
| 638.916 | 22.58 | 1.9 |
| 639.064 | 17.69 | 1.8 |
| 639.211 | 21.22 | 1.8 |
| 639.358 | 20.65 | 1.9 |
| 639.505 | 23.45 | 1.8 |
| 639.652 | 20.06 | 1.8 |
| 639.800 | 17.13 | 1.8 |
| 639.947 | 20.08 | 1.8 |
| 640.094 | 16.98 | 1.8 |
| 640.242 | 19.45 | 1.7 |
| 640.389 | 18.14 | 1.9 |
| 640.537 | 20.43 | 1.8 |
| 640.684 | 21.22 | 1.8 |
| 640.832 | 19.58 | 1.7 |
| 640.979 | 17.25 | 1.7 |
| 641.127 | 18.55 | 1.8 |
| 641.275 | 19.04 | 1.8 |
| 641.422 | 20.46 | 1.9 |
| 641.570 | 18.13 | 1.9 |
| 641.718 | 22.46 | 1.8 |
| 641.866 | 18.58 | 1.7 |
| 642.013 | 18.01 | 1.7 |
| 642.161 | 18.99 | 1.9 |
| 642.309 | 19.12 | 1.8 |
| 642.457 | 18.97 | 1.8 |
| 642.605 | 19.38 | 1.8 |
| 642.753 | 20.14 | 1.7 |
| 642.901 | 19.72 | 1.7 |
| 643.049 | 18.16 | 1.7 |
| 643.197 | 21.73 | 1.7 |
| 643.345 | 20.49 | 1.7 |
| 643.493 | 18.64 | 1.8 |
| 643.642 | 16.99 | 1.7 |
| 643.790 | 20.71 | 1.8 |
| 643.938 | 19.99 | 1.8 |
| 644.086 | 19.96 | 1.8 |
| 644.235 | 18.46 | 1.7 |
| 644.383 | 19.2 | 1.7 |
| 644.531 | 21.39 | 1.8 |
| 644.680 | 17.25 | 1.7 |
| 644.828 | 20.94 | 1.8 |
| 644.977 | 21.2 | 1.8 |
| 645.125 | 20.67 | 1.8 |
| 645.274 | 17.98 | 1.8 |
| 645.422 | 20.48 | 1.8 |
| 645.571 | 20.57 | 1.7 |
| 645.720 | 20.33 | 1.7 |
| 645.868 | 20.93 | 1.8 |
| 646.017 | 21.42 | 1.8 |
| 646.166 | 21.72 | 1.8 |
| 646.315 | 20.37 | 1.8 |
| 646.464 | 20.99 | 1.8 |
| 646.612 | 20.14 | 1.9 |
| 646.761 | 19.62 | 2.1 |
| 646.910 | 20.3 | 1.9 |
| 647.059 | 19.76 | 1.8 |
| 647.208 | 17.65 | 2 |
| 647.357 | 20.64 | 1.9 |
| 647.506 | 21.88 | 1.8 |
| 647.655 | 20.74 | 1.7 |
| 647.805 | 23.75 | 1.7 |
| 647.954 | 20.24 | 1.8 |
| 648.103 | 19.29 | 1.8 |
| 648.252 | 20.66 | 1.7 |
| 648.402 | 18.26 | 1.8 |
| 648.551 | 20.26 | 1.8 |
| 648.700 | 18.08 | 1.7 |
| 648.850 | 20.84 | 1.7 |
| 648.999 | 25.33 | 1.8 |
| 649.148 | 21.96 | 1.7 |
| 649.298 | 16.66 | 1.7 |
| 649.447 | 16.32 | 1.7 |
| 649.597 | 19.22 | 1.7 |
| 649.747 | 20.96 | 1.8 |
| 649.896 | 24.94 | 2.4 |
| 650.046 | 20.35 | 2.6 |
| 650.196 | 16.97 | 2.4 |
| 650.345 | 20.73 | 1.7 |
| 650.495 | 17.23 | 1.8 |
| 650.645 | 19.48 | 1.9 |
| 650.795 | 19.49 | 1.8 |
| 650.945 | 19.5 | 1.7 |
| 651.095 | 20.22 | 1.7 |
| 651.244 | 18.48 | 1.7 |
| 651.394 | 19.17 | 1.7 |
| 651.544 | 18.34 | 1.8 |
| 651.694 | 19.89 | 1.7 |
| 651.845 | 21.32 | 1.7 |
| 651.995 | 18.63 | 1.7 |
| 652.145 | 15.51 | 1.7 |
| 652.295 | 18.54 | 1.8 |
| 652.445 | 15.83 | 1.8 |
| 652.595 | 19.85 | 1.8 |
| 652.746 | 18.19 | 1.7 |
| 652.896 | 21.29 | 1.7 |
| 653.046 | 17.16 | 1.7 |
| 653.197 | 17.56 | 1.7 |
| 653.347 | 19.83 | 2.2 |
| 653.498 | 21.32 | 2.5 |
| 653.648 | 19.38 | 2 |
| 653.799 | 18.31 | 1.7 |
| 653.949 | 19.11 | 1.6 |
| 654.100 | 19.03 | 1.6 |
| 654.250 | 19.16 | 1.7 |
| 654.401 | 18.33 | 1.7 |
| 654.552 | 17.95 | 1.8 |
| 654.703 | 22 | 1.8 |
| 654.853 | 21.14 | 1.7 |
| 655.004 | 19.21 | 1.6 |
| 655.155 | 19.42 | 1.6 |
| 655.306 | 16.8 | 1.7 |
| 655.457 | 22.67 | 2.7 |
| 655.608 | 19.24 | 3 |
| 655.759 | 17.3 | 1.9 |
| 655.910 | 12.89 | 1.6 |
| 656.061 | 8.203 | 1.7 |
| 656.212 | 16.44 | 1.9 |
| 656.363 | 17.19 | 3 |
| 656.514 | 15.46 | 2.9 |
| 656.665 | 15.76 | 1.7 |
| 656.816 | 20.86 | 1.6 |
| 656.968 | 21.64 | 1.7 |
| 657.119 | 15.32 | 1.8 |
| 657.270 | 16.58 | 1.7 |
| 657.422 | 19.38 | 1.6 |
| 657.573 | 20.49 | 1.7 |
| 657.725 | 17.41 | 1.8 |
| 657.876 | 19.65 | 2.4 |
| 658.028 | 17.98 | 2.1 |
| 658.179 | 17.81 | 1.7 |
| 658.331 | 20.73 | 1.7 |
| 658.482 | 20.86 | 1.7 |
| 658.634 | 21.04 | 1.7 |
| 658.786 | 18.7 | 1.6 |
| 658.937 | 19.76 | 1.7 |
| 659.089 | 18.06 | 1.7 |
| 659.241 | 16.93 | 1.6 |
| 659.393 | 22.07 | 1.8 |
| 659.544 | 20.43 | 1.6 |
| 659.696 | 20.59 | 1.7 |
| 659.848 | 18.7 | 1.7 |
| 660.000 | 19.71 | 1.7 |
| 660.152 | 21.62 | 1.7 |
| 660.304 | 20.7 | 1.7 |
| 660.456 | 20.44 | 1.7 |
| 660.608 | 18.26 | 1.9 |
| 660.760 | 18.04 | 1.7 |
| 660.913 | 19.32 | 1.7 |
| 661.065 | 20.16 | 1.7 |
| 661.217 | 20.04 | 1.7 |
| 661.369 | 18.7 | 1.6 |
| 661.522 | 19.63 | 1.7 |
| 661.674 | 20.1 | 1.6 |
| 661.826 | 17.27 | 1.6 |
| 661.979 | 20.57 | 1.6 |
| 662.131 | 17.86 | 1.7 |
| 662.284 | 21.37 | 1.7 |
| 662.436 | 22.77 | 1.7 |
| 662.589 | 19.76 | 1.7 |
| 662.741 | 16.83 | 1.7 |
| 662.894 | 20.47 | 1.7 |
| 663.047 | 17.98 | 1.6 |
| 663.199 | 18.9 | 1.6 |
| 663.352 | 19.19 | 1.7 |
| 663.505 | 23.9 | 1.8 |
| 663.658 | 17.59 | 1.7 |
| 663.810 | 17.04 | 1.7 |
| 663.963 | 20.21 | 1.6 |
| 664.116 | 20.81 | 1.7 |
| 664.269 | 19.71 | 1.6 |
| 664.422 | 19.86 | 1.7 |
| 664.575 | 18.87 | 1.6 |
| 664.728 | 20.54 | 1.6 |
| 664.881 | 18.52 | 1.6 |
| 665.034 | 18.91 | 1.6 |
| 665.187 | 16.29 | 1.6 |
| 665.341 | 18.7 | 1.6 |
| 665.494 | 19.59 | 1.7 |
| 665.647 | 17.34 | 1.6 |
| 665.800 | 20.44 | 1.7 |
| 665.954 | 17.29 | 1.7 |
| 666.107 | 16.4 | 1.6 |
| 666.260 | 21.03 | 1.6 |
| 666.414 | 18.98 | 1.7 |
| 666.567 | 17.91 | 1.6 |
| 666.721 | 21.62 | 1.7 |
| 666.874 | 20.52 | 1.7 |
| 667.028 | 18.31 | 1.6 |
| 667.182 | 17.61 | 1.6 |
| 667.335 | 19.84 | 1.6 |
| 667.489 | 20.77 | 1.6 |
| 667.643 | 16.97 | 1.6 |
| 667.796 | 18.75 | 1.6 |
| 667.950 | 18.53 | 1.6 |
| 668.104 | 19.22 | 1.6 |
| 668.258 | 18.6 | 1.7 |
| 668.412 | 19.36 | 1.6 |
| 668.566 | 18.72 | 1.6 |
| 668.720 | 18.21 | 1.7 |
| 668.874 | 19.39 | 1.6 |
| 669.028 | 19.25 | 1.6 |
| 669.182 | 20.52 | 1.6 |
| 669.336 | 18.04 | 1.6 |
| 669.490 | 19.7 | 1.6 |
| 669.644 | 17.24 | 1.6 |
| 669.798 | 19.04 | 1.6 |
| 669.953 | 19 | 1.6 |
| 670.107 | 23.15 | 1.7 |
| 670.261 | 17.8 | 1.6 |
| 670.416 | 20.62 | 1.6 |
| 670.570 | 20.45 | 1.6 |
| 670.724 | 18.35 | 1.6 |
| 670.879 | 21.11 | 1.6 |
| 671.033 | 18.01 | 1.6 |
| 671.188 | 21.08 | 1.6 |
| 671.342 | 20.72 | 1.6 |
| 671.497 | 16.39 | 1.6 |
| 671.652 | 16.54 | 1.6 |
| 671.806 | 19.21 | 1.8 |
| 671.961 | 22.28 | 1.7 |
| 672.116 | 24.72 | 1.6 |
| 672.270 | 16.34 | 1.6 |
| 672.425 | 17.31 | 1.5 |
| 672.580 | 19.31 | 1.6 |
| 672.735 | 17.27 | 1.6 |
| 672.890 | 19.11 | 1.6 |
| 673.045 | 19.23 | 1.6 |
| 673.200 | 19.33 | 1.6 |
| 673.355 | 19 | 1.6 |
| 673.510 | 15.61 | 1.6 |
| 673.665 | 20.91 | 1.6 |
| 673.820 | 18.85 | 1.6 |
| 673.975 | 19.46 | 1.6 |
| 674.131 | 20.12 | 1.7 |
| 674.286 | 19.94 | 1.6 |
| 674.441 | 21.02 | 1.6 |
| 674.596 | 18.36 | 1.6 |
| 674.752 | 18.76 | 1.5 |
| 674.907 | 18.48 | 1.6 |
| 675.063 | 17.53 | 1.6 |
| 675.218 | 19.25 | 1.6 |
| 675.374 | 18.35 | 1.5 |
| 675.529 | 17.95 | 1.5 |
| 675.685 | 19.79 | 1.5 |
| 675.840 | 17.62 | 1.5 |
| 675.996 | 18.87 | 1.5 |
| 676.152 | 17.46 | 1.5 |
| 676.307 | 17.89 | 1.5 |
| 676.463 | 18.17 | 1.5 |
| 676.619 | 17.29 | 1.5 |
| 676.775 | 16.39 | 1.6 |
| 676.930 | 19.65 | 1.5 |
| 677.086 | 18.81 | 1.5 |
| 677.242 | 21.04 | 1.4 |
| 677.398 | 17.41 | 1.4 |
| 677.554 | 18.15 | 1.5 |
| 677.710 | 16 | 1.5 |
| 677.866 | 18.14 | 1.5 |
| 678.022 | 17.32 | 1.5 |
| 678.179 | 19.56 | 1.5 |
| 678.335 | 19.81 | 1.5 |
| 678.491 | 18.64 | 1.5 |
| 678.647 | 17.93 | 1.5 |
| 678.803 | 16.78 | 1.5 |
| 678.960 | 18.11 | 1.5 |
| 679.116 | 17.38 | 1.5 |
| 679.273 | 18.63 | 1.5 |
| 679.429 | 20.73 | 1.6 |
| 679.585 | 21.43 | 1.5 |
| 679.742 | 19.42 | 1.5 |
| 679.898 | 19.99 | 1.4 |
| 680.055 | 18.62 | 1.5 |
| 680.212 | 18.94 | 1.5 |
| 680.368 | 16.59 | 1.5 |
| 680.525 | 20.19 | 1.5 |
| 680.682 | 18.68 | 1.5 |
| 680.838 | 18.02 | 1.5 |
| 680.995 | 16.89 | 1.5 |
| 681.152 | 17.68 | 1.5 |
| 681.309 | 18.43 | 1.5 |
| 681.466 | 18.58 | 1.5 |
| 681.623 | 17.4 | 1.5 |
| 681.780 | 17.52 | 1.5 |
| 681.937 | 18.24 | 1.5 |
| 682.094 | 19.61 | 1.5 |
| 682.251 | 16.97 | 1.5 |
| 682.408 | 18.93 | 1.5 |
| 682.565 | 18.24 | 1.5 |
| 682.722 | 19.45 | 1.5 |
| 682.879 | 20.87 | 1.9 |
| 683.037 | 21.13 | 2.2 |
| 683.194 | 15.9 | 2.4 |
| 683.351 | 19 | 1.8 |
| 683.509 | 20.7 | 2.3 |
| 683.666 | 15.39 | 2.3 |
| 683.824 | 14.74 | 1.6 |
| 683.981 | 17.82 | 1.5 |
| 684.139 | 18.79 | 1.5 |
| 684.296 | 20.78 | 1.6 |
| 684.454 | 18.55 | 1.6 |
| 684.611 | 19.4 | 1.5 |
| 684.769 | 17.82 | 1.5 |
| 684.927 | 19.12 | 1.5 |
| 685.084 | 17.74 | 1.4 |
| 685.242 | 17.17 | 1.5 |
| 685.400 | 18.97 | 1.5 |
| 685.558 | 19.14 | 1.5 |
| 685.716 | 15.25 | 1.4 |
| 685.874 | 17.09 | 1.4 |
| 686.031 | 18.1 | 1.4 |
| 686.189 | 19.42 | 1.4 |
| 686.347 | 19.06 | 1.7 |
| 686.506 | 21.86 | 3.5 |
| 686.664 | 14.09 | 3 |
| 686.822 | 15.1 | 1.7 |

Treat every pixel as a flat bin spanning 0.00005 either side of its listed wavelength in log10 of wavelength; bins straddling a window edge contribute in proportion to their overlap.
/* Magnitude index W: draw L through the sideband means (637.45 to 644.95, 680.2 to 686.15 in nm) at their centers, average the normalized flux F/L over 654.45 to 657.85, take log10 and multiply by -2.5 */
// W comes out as 0.077 mag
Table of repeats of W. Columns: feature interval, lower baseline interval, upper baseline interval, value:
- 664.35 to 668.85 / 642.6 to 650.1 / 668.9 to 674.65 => 0.034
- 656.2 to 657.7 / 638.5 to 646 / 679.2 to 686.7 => 0.080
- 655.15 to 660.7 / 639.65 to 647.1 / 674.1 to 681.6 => 0.035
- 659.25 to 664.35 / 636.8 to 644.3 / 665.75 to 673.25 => -0.021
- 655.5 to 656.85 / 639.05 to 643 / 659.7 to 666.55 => 0.211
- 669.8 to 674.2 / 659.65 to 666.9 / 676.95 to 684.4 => -0.021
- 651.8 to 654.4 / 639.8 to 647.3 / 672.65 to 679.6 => 0.031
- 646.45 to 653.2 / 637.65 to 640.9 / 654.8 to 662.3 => -0.009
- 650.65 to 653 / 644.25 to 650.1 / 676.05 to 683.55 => 0.062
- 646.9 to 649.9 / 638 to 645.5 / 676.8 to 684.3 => -0.038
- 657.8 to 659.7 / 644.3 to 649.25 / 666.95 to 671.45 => 0.013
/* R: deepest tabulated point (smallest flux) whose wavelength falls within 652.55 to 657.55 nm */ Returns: 8.203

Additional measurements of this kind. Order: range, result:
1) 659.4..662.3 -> 17.27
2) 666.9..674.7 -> 15.61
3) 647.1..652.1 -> 16.32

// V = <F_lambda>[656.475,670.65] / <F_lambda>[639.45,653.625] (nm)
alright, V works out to 0.98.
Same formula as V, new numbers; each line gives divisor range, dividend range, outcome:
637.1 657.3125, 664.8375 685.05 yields 0.97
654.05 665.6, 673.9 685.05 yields 0.98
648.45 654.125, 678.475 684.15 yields 0.95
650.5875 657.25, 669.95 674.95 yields 1.05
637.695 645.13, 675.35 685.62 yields 0.93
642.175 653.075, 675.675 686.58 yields 0.93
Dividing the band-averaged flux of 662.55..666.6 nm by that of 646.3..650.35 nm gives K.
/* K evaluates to 0.94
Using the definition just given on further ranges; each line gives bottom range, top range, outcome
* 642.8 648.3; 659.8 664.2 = 0.97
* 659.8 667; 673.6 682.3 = 0.96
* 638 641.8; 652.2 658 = 0.91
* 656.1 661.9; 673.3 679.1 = 0.97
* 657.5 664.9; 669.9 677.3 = 0.97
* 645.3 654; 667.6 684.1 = 0.95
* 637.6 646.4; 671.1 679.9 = 0.94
